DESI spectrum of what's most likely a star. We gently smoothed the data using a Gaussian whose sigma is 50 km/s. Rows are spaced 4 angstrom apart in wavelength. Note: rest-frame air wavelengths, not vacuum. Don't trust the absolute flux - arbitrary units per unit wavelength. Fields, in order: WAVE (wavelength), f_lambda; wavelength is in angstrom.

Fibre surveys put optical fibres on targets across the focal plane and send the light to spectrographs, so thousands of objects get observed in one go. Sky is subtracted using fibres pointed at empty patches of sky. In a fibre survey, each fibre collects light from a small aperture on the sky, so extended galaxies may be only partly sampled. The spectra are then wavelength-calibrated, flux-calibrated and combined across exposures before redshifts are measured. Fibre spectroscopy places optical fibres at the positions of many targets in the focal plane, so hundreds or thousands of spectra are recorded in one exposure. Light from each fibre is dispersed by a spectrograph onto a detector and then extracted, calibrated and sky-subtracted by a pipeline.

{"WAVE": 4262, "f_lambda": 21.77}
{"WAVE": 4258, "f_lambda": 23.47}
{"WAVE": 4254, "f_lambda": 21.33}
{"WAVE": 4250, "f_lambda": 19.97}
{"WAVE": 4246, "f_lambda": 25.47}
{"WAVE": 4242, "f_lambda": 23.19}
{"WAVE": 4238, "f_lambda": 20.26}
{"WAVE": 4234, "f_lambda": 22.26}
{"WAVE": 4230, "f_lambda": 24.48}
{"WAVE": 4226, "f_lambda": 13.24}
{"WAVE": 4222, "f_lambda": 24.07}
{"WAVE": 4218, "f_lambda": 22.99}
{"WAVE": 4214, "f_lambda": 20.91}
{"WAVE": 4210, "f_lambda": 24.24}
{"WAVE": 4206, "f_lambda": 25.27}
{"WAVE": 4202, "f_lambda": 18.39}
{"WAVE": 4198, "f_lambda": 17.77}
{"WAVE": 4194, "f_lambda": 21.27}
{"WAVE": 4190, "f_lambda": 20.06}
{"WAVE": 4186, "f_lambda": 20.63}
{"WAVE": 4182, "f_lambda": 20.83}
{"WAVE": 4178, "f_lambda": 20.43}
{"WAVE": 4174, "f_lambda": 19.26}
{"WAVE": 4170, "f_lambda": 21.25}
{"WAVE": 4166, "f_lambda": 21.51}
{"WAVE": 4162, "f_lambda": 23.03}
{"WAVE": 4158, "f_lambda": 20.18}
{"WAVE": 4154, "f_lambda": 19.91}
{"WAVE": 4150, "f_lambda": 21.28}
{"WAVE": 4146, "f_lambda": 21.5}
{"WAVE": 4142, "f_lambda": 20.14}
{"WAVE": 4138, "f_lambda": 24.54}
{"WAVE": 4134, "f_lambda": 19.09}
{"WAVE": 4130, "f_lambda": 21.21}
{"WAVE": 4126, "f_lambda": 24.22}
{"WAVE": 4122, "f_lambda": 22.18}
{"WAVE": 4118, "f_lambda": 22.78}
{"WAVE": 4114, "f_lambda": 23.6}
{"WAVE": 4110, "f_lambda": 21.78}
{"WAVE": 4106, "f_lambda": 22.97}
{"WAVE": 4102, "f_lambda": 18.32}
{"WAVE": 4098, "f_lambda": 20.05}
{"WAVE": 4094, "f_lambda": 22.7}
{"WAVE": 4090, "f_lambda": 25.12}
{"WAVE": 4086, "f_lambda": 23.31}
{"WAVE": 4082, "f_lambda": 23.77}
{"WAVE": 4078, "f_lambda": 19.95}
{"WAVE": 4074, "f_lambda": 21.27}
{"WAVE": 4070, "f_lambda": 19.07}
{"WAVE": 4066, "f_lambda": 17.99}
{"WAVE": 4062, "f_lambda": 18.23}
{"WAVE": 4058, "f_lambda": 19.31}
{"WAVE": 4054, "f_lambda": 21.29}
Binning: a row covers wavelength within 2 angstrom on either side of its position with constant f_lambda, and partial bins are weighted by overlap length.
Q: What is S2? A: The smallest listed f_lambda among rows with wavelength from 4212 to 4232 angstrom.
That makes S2 13.24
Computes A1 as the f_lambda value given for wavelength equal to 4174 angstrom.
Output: 19.26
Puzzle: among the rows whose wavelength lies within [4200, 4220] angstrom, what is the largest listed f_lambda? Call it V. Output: 25.27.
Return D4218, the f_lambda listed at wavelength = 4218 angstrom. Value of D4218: 22.99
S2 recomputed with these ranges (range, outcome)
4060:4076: 17.99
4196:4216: 17.77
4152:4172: 19.91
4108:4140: 19.09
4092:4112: 18.32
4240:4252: 19.97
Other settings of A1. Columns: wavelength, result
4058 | 19.31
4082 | 23.77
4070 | 19.07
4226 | 13.24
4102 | 18.32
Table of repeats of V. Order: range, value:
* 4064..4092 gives 25.12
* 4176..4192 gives 20.83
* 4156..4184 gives 23.03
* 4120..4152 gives 24.54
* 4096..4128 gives 24.22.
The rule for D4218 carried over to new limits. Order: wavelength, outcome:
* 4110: 21.78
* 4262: 21.77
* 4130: 21.21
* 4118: 22.78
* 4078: 19.95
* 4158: 20.18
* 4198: 17.77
